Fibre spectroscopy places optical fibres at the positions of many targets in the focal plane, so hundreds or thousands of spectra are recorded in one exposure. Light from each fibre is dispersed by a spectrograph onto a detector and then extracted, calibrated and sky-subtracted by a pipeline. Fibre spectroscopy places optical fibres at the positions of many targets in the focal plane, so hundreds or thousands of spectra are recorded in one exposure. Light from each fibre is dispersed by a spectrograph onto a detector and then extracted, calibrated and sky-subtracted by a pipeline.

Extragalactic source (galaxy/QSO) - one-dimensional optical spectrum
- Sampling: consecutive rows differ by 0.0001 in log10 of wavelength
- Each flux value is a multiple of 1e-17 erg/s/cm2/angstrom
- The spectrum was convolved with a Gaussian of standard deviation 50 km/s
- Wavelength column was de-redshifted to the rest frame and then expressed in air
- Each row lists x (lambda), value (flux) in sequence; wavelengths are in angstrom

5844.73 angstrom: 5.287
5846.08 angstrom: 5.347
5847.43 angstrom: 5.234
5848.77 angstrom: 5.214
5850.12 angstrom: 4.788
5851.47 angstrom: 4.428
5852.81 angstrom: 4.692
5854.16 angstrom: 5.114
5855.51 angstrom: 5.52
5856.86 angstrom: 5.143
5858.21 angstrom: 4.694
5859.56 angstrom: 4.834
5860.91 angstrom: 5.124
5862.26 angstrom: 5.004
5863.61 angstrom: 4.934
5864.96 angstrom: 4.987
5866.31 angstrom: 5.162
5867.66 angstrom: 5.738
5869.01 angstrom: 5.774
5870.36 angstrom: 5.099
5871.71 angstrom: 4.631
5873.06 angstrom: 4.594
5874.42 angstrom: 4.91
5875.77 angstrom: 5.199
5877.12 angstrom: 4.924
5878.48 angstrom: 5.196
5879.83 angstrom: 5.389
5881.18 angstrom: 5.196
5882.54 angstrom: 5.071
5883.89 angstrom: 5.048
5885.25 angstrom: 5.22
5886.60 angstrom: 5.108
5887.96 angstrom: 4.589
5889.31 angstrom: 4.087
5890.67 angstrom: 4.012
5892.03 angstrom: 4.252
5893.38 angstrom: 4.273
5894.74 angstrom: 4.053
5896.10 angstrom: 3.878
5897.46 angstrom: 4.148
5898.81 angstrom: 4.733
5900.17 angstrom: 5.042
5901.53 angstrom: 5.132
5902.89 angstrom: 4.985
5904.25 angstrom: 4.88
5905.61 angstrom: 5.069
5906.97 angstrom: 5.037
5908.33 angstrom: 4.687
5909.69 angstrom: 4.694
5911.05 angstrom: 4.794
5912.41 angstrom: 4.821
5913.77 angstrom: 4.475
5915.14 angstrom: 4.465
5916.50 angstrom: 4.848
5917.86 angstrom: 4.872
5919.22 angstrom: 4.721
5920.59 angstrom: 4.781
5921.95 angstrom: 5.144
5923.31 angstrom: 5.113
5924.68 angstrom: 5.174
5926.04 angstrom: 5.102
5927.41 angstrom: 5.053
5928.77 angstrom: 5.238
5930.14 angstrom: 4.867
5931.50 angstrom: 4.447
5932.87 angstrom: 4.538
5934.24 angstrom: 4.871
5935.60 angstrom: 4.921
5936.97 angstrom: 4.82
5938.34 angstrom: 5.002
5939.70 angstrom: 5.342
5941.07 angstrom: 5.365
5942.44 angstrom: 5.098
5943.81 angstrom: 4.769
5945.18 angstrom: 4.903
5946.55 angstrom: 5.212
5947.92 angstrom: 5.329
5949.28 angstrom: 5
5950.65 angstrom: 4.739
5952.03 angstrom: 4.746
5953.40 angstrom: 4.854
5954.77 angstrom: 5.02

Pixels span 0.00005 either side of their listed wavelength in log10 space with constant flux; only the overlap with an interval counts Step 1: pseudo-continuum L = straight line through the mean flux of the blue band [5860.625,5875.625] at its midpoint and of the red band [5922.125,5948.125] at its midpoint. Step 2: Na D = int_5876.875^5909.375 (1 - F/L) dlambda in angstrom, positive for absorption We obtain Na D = 2.0 angstrom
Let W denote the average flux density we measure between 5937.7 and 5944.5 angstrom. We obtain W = 5.12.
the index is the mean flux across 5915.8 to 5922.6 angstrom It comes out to 4.87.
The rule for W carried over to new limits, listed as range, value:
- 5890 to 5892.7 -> 4.13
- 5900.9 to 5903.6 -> 5.05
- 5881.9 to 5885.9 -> 5.11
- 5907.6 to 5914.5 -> 4.69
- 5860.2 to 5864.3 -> 5.02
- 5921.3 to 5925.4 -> 5.15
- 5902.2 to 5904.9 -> 4.93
